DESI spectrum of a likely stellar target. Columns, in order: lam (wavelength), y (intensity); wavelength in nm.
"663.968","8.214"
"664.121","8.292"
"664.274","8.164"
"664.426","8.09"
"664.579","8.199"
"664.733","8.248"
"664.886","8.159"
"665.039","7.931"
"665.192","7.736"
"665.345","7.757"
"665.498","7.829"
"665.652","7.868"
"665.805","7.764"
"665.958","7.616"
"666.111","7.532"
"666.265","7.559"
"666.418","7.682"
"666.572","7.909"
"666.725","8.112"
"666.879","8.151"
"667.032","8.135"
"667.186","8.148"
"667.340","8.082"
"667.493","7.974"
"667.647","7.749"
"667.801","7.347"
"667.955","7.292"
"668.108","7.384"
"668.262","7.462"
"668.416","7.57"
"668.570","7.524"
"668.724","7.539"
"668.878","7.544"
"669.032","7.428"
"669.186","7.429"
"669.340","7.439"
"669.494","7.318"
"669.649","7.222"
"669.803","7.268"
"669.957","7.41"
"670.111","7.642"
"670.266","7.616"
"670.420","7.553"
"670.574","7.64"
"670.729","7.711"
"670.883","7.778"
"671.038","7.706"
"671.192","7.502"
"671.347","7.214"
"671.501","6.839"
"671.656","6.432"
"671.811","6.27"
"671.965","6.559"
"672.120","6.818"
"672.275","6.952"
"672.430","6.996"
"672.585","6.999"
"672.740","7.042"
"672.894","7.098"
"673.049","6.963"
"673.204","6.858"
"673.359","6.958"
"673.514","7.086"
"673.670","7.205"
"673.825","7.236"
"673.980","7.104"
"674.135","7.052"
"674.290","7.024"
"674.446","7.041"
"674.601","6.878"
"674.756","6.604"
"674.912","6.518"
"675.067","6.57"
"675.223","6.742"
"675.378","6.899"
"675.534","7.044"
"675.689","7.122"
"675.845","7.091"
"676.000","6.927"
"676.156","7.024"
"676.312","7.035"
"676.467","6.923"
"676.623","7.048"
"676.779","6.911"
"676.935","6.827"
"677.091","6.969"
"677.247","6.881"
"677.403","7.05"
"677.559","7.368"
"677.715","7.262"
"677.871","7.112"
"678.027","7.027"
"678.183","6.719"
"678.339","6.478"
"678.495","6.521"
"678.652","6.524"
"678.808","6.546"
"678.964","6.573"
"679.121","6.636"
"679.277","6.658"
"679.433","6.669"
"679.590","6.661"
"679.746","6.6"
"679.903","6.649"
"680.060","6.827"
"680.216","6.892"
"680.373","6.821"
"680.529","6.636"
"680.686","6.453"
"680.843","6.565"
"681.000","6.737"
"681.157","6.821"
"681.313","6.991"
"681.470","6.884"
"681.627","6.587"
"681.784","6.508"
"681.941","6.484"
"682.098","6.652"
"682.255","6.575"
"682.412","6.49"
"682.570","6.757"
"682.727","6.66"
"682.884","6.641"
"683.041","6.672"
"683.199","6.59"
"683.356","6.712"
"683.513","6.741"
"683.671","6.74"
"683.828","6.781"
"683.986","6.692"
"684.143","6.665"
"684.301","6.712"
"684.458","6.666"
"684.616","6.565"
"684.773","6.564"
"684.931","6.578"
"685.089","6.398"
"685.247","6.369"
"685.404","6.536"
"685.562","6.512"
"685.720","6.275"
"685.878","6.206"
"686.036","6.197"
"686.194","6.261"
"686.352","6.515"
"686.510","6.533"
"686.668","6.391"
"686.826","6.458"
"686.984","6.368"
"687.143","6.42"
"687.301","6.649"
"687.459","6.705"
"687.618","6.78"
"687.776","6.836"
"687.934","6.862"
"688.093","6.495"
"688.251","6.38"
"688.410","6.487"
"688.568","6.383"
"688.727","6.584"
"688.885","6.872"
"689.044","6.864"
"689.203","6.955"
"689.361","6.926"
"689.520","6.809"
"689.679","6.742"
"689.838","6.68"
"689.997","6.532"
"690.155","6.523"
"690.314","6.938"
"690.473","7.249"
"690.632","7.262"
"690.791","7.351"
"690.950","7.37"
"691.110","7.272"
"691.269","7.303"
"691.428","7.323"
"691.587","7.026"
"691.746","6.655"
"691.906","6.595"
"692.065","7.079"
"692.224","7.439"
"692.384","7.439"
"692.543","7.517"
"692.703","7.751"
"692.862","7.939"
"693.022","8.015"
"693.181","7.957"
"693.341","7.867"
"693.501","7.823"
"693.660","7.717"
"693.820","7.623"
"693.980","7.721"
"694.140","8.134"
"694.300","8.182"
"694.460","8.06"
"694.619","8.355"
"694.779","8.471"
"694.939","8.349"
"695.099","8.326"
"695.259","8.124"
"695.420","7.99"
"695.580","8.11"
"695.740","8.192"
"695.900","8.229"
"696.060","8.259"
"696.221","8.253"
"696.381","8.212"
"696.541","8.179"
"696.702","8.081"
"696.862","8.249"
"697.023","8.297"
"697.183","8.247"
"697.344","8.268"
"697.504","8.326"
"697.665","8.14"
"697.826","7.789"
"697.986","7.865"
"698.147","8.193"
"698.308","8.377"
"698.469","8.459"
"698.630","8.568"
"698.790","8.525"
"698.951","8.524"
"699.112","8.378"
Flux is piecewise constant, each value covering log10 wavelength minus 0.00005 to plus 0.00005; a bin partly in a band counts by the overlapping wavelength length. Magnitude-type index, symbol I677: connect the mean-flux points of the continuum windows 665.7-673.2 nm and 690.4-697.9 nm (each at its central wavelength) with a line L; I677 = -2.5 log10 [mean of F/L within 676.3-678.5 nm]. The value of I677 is 0.09 mag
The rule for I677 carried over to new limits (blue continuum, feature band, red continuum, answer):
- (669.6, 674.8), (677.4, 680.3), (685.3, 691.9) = 0.030 mag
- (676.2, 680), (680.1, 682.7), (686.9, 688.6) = 0.009 mag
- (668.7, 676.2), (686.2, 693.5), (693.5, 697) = 0.137 mag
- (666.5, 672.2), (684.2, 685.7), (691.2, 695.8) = 0.172 mag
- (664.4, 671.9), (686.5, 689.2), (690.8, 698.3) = 0.182 mag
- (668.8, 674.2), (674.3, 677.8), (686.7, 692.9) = 0.028 mag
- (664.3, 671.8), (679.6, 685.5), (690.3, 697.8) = 0.164 mag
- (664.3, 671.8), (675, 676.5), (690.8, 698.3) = 0.113 mag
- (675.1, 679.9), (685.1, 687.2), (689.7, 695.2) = 0.136 mag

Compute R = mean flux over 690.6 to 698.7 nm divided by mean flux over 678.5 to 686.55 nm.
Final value 1.19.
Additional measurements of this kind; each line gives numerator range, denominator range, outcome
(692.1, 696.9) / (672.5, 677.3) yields 1.15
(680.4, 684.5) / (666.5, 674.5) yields 0.91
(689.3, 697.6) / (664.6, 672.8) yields 1.02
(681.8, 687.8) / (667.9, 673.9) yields 0.91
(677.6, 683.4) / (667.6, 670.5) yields 0.90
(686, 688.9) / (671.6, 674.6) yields 0.94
